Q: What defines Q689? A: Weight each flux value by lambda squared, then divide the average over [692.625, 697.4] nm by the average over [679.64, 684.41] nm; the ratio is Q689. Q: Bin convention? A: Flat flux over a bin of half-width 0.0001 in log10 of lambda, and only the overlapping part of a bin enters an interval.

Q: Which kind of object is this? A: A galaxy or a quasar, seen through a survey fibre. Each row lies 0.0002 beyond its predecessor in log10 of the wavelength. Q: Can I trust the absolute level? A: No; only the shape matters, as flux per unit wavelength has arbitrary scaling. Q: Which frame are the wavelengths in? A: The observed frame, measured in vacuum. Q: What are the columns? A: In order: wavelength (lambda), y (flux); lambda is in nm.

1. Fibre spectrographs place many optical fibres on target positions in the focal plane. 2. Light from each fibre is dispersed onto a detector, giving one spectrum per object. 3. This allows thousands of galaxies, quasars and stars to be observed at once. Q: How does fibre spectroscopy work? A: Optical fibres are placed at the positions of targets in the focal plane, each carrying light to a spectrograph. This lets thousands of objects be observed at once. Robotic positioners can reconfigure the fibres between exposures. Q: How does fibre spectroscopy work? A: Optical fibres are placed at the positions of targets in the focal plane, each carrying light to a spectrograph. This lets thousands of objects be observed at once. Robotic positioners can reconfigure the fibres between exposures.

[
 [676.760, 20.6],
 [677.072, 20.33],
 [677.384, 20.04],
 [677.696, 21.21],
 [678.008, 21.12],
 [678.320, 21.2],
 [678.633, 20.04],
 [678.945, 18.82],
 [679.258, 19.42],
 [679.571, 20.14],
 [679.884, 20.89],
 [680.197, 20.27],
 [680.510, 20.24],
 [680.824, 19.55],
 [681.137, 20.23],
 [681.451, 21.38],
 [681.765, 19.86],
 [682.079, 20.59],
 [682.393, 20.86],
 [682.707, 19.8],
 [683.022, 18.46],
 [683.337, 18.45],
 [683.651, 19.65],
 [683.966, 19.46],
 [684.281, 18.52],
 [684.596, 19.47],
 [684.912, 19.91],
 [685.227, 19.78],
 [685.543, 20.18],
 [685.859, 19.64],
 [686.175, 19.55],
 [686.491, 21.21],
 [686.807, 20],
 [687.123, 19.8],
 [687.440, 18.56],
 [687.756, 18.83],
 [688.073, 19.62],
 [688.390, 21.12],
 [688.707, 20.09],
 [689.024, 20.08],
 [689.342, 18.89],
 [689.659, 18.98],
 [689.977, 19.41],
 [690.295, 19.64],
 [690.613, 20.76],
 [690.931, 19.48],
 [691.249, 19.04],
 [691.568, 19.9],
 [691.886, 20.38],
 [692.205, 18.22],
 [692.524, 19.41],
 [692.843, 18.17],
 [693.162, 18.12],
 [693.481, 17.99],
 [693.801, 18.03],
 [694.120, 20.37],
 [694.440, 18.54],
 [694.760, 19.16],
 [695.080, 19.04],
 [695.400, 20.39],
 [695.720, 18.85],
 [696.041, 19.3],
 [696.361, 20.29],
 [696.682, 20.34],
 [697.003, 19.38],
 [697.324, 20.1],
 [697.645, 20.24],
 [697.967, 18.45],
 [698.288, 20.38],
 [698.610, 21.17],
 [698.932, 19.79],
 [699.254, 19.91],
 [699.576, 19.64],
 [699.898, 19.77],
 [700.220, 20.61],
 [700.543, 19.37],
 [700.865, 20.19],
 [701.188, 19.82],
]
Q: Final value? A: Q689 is 1.00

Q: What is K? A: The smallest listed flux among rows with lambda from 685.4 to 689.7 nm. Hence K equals 18.56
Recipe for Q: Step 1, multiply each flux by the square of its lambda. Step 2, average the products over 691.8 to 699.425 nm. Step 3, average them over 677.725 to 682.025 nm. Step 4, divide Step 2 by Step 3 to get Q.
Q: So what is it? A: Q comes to 1.00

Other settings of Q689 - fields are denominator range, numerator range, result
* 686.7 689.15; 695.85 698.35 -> 1.03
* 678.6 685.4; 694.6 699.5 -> 1.04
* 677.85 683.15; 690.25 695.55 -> 0.99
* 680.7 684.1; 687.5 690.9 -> 1.01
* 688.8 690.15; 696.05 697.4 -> 1.05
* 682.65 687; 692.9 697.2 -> 1.01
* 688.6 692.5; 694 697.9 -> 1.02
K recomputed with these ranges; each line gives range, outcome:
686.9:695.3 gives 17.99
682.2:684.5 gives 18.45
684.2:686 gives 18.52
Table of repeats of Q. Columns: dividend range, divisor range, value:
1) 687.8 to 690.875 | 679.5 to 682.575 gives 0.99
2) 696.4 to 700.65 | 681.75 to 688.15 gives 1.06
